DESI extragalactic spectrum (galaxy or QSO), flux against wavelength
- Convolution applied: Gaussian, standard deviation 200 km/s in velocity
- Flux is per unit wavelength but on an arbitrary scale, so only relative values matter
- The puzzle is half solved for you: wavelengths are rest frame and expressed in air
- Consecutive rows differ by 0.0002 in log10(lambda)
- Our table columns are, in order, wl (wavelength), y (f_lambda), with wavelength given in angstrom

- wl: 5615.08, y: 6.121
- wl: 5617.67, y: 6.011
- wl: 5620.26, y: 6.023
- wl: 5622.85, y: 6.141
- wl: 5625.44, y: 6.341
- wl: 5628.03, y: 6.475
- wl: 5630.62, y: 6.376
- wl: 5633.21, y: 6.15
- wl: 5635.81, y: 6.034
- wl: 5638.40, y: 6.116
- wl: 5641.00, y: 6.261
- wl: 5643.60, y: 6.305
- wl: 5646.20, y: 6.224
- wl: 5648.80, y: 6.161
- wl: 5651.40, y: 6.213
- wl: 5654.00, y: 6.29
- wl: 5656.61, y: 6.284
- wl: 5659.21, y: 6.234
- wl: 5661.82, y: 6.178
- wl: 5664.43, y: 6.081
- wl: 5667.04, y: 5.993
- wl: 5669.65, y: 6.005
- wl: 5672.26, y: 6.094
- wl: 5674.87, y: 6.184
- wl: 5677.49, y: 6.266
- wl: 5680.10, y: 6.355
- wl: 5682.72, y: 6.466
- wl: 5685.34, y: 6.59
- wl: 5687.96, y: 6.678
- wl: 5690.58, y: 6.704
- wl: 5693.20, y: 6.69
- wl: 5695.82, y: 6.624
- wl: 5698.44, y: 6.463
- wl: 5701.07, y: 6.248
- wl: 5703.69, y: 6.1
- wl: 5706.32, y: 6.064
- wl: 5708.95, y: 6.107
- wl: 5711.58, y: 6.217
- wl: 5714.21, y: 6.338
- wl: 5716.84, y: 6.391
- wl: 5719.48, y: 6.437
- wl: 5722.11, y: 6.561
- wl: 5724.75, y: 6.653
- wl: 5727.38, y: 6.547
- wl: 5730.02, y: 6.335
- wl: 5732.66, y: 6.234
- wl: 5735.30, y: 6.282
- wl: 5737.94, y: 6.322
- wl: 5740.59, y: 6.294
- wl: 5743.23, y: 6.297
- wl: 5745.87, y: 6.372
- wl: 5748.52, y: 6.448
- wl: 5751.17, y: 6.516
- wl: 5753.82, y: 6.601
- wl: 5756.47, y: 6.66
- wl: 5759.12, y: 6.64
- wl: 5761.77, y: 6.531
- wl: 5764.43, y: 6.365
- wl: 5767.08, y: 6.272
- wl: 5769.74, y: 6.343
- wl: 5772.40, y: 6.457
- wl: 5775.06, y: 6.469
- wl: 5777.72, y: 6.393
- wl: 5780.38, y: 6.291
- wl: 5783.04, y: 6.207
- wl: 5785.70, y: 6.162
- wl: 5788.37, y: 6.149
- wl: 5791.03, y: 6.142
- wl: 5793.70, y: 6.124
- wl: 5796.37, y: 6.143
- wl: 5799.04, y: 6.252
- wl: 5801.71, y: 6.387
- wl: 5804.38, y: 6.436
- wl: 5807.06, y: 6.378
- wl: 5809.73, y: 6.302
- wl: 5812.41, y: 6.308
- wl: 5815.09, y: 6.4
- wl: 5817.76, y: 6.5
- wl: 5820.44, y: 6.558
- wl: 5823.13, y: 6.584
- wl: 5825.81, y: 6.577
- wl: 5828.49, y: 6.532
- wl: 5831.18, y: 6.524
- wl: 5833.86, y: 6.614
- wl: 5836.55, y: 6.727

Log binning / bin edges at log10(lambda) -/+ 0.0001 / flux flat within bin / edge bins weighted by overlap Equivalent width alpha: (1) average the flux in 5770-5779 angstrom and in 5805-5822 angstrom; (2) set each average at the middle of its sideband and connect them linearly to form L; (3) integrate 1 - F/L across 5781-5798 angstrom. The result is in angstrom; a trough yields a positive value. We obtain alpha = 0.68 angstrom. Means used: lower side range 6.43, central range 6.16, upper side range 6.41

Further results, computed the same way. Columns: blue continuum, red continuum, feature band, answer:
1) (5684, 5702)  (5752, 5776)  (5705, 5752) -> 1.3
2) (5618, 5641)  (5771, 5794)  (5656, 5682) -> 0.2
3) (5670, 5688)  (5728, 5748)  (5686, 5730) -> -0.7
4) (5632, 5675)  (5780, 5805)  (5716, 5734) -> -0.7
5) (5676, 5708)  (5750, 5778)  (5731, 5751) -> 0.4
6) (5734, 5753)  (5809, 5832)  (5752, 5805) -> 0.5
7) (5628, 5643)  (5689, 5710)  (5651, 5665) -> 0.1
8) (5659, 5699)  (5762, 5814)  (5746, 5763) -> -0.6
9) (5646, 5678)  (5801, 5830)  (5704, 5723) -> -0.1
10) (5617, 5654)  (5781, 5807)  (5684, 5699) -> -1.0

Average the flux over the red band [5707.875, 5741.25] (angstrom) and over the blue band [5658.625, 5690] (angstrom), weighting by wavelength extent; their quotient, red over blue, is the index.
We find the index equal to 1.02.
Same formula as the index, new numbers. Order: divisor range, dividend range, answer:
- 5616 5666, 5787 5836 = 1.03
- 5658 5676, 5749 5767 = 1.07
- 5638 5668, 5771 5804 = 1.01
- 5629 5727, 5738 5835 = 1.01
